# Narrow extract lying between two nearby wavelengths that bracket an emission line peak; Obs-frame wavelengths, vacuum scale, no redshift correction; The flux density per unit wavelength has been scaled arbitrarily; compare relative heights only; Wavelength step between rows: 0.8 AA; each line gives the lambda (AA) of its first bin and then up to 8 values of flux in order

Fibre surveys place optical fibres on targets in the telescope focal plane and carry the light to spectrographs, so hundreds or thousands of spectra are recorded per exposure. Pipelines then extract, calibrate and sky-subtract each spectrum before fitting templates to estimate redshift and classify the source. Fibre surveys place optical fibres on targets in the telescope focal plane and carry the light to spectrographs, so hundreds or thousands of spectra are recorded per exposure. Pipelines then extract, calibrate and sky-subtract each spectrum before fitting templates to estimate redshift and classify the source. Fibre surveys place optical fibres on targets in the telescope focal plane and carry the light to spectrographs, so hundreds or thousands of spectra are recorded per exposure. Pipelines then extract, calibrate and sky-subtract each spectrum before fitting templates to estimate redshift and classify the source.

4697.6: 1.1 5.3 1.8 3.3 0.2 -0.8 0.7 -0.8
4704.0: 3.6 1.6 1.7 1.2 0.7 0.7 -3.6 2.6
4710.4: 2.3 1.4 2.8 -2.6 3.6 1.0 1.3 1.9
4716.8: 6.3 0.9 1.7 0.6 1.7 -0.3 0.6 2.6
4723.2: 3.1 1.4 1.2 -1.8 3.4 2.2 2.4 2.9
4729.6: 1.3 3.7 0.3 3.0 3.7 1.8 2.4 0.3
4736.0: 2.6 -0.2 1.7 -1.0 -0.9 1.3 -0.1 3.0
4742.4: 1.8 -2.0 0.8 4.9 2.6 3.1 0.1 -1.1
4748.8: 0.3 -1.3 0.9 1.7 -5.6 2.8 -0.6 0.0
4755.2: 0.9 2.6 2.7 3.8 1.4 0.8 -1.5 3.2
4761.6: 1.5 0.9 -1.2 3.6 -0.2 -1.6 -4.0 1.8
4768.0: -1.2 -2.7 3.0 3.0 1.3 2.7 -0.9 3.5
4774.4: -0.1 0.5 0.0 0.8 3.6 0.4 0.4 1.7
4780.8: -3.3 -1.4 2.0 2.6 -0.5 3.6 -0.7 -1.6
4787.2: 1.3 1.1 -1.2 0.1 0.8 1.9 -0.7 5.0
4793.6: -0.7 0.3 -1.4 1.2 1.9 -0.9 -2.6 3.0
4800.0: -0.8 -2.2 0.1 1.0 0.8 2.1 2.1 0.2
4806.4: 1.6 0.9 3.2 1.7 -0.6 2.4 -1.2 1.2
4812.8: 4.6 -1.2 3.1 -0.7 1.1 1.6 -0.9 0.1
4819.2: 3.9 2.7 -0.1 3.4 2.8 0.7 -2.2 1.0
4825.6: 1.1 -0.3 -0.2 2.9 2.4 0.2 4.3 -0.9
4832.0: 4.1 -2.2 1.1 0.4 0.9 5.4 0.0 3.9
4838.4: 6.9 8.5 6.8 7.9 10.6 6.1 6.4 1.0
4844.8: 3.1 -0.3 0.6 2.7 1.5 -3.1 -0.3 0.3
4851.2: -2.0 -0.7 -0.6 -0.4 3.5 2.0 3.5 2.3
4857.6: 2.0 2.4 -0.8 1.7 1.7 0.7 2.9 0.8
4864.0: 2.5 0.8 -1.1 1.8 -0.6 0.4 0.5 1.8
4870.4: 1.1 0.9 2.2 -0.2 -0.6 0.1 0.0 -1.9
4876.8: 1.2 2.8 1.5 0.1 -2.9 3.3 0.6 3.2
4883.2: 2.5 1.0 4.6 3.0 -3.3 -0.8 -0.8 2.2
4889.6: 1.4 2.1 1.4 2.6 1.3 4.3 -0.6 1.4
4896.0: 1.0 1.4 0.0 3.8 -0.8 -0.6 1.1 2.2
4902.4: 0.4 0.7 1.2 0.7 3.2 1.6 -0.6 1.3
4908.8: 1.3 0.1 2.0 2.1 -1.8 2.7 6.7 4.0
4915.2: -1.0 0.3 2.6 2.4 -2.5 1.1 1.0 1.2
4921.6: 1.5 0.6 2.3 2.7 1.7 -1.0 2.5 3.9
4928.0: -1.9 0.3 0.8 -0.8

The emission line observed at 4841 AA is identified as [O II]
